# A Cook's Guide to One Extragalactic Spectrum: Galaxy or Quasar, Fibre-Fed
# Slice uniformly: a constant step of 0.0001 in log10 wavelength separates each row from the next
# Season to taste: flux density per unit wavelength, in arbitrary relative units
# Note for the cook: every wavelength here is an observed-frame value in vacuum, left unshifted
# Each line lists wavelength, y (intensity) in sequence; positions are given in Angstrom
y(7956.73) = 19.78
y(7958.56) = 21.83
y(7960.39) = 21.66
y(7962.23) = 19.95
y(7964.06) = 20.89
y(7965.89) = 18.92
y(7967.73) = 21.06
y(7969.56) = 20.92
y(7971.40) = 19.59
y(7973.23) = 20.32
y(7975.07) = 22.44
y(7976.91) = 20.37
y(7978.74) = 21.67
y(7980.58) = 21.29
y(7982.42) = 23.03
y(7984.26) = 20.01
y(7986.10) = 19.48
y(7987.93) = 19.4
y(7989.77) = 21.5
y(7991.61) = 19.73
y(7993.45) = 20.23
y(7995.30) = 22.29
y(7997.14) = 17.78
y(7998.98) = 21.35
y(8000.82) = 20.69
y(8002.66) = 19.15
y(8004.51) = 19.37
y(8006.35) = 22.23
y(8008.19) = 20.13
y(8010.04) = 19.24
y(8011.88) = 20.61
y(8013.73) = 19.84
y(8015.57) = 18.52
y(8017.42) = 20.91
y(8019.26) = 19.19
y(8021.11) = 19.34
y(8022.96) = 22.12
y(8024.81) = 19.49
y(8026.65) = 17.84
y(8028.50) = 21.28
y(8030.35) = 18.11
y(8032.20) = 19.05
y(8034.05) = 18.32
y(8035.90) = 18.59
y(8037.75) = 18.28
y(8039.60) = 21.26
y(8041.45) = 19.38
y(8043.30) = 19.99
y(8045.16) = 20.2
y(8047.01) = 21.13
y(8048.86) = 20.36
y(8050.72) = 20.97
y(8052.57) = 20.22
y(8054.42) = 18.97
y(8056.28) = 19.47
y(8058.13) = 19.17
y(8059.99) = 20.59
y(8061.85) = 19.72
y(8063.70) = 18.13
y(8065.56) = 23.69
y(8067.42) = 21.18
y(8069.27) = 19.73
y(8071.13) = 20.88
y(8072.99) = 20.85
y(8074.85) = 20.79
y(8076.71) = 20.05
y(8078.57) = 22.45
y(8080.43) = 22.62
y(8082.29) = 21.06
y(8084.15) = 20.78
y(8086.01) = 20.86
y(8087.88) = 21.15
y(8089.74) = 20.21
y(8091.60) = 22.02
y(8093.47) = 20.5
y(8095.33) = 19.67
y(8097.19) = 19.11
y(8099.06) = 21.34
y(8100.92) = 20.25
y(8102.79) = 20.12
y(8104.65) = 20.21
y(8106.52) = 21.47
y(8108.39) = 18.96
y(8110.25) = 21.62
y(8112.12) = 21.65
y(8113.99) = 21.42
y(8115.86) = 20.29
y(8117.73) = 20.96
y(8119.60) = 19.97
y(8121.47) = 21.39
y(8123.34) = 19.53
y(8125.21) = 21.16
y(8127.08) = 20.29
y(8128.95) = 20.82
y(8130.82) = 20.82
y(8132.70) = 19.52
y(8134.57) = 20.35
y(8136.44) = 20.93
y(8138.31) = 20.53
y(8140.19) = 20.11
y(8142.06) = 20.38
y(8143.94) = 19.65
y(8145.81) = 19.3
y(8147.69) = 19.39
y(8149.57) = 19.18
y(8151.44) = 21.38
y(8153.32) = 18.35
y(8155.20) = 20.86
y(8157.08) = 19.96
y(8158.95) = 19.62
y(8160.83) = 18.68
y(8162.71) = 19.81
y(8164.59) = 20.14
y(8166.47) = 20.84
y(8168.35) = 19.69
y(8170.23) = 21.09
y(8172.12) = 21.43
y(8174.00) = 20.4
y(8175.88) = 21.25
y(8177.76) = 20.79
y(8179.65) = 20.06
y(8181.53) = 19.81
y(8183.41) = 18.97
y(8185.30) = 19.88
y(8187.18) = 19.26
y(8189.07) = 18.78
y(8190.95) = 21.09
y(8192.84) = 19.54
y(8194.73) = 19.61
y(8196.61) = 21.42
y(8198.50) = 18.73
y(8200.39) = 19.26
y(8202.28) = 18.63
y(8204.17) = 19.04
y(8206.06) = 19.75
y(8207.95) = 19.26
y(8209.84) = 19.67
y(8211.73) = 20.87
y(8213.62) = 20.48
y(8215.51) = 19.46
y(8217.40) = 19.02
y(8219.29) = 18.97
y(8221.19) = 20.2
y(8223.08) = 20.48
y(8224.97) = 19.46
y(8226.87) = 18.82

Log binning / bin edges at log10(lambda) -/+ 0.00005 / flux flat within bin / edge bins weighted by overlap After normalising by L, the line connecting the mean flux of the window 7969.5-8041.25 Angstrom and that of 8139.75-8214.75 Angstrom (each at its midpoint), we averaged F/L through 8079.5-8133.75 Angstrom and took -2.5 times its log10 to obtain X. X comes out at -0.04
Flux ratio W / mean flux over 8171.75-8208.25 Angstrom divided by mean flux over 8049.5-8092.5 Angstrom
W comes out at 0.96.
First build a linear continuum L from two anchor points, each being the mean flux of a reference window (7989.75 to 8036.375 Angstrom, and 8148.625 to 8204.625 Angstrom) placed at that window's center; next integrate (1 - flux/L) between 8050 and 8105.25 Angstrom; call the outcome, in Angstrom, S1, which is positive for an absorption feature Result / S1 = -1.87 Angstrom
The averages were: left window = 19.9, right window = 19.9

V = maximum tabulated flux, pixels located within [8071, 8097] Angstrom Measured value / 22.62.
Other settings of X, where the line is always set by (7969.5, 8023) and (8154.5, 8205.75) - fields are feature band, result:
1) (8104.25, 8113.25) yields -0.04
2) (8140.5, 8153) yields 0.01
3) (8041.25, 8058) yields 0.01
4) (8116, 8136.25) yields -0.02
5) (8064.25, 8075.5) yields -0.05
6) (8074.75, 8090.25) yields -0.05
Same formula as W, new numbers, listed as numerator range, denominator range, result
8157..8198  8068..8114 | 0.97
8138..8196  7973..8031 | 0.99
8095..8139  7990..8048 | 1.03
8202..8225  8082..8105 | 0.96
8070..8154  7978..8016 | 1.01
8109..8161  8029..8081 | 1.01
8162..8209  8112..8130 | 0.96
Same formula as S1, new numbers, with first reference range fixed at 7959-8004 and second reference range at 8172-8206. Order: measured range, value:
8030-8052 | 0.7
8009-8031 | 0.8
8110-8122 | -0.5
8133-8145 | -0.2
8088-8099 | -0.1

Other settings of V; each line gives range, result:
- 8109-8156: 21.65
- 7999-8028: 22.23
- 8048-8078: 23.69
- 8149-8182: 21.43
